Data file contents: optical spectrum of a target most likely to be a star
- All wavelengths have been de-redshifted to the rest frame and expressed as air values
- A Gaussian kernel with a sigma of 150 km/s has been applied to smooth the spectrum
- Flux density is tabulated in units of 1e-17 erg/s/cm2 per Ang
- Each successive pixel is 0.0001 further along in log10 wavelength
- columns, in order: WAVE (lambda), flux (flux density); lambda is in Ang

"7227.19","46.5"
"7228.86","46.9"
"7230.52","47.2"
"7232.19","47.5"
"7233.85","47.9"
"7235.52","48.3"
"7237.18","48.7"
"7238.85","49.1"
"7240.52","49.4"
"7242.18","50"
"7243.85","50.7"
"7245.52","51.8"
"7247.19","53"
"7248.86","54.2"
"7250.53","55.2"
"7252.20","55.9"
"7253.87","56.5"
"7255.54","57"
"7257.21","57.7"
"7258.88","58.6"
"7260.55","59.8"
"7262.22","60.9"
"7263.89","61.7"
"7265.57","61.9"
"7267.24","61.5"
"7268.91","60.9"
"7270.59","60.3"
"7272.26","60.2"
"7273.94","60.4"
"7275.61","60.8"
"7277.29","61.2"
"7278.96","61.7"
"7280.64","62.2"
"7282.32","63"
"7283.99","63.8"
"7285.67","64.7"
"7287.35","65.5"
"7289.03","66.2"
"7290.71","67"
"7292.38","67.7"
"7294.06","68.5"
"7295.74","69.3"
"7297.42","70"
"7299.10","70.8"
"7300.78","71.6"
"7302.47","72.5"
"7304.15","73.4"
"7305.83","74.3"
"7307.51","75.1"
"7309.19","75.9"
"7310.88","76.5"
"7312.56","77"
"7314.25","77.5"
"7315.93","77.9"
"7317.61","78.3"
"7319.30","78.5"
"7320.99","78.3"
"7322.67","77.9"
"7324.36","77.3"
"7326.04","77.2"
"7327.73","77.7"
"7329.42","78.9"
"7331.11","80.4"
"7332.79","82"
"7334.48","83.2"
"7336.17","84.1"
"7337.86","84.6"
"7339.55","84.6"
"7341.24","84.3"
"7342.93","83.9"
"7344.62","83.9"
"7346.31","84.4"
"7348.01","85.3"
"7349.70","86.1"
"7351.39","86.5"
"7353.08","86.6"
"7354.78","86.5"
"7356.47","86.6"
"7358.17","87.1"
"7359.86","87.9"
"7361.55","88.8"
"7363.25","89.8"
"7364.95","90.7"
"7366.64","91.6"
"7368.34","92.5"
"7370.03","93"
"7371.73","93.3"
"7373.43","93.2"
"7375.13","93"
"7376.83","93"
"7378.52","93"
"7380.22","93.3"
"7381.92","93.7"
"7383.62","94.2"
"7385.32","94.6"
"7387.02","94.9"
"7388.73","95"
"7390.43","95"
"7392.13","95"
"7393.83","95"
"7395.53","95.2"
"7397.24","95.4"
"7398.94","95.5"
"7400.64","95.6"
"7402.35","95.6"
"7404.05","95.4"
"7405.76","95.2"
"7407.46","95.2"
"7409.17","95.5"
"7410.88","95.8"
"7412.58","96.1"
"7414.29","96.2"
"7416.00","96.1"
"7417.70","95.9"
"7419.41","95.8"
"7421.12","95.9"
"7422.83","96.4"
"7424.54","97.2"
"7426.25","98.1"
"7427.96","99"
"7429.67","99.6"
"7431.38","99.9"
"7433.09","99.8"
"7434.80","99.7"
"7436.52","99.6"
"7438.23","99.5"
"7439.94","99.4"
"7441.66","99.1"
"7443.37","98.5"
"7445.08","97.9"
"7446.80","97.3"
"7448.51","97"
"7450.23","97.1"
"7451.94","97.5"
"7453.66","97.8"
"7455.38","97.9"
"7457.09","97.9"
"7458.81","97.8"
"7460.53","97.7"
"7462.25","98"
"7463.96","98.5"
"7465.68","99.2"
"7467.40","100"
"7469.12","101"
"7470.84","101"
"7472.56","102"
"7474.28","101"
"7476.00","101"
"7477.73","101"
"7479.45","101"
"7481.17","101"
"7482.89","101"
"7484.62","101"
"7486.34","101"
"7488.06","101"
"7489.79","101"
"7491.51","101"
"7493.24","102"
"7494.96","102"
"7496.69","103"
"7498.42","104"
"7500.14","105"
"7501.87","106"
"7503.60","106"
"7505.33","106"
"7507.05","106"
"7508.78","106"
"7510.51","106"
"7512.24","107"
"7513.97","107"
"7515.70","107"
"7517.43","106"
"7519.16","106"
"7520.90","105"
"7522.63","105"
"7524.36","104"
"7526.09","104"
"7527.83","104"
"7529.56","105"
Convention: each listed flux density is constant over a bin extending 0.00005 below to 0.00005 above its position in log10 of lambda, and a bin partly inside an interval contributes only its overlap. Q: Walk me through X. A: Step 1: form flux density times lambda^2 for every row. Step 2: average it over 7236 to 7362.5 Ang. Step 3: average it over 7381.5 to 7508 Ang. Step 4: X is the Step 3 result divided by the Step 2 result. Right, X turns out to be 1.46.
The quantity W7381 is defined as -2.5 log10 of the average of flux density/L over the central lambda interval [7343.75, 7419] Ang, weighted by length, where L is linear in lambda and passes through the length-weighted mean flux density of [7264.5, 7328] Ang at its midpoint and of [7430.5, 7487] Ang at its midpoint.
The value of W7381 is -0.09 mag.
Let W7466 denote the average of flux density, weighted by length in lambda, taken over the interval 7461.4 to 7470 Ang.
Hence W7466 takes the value 99.4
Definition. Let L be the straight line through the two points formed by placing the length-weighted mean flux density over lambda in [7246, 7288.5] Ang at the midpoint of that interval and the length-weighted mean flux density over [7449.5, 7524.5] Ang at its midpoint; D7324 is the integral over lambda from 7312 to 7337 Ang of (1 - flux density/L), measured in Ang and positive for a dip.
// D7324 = -2.9 Ang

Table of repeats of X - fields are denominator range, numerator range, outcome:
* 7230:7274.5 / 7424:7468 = 1.88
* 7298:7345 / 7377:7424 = 1.24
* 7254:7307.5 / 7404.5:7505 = 1.62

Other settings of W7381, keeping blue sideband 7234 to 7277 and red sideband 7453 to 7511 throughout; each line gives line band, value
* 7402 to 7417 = -0.104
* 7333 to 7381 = -0.154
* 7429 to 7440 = -0.087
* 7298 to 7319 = -0.128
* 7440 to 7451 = -0.042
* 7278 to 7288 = -0.031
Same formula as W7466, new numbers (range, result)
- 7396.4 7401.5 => 95.5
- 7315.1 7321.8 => 78.2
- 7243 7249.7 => 52.4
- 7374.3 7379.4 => 93.1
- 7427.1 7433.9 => 99.6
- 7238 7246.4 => 50.2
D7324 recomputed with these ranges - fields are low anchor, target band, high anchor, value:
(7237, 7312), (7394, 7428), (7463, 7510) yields -3.1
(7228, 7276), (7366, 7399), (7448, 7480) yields -4.7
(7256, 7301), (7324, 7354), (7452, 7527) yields -3.3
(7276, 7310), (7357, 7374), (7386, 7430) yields -1.0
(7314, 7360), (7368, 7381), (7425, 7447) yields -0.6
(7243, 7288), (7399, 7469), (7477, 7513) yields -4.7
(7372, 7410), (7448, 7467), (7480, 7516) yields 0.4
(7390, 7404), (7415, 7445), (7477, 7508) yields -0.1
